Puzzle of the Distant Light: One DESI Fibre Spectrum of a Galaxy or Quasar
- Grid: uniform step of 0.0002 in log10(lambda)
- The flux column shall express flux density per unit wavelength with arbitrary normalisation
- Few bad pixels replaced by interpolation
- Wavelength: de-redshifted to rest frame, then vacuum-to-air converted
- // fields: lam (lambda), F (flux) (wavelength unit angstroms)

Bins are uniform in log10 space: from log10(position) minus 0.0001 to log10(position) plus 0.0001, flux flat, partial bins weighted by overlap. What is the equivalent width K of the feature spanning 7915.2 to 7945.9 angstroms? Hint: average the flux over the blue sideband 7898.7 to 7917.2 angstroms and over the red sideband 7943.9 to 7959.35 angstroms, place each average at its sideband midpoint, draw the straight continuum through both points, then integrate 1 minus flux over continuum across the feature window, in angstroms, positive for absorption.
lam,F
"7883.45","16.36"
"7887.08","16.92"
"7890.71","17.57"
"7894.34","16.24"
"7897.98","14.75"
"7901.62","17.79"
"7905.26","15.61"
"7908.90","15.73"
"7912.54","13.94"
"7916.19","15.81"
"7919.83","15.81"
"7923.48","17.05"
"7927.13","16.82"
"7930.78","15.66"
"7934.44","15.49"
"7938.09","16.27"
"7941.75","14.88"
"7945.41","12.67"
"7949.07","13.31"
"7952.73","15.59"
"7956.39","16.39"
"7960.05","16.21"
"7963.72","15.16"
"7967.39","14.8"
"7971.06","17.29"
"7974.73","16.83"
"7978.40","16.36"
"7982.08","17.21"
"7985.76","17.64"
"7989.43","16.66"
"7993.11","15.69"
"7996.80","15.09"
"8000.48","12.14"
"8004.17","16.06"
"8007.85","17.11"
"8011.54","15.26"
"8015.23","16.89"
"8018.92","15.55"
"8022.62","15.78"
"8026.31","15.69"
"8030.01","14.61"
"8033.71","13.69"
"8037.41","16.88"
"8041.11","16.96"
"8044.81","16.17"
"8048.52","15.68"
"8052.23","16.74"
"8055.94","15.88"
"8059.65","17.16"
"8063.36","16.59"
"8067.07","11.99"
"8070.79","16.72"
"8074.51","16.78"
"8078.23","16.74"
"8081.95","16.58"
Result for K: -1.1 angstroms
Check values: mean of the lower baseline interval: 15.7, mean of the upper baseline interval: 14.7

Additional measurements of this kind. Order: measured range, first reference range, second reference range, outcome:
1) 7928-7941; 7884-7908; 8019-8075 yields 0.38 angstroms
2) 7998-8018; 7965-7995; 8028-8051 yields 0.80 angstroms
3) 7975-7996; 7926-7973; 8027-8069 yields -1.54 angstroms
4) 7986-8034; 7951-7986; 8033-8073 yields 1.74 angstroms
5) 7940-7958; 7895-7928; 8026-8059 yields 1.53 angstroms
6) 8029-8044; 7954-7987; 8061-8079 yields 0.31 angstroms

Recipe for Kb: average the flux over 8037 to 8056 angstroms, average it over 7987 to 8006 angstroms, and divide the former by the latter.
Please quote 1.08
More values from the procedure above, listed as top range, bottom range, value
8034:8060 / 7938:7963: 1.09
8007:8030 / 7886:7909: 0.97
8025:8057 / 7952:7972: 1.00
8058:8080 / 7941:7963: 1.08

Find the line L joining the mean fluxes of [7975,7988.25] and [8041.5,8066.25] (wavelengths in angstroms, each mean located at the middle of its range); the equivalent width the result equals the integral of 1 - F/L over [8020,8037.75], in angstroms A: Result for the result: 1.4 angstroms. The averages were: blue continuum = 17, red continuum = 16.2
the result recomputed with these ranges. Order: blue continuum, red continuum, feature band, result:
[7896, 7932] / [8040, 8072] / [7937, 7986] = 0.7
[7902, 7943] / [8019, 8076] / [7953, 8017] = -0.9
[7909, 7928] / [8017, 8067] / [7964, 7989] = -1.2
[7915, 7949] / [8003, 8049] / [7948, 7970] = 0.3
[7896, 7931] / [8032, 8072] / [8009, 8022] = -0.1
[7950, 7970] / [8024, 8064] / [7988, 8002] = 0.8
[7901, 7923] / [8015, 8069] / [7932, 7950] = 1.3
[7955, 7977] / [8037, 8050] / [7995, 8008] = 1.1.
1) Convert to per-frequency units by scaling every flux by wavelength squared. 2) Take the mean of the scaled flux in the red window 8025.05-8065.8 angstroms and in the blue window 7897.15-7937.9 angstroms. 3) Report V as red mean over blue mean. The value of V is 1.0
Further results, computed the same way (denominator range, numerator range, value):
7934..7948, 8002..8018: 1.12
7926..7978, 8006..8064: 1.05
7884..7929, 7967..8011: 1.02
